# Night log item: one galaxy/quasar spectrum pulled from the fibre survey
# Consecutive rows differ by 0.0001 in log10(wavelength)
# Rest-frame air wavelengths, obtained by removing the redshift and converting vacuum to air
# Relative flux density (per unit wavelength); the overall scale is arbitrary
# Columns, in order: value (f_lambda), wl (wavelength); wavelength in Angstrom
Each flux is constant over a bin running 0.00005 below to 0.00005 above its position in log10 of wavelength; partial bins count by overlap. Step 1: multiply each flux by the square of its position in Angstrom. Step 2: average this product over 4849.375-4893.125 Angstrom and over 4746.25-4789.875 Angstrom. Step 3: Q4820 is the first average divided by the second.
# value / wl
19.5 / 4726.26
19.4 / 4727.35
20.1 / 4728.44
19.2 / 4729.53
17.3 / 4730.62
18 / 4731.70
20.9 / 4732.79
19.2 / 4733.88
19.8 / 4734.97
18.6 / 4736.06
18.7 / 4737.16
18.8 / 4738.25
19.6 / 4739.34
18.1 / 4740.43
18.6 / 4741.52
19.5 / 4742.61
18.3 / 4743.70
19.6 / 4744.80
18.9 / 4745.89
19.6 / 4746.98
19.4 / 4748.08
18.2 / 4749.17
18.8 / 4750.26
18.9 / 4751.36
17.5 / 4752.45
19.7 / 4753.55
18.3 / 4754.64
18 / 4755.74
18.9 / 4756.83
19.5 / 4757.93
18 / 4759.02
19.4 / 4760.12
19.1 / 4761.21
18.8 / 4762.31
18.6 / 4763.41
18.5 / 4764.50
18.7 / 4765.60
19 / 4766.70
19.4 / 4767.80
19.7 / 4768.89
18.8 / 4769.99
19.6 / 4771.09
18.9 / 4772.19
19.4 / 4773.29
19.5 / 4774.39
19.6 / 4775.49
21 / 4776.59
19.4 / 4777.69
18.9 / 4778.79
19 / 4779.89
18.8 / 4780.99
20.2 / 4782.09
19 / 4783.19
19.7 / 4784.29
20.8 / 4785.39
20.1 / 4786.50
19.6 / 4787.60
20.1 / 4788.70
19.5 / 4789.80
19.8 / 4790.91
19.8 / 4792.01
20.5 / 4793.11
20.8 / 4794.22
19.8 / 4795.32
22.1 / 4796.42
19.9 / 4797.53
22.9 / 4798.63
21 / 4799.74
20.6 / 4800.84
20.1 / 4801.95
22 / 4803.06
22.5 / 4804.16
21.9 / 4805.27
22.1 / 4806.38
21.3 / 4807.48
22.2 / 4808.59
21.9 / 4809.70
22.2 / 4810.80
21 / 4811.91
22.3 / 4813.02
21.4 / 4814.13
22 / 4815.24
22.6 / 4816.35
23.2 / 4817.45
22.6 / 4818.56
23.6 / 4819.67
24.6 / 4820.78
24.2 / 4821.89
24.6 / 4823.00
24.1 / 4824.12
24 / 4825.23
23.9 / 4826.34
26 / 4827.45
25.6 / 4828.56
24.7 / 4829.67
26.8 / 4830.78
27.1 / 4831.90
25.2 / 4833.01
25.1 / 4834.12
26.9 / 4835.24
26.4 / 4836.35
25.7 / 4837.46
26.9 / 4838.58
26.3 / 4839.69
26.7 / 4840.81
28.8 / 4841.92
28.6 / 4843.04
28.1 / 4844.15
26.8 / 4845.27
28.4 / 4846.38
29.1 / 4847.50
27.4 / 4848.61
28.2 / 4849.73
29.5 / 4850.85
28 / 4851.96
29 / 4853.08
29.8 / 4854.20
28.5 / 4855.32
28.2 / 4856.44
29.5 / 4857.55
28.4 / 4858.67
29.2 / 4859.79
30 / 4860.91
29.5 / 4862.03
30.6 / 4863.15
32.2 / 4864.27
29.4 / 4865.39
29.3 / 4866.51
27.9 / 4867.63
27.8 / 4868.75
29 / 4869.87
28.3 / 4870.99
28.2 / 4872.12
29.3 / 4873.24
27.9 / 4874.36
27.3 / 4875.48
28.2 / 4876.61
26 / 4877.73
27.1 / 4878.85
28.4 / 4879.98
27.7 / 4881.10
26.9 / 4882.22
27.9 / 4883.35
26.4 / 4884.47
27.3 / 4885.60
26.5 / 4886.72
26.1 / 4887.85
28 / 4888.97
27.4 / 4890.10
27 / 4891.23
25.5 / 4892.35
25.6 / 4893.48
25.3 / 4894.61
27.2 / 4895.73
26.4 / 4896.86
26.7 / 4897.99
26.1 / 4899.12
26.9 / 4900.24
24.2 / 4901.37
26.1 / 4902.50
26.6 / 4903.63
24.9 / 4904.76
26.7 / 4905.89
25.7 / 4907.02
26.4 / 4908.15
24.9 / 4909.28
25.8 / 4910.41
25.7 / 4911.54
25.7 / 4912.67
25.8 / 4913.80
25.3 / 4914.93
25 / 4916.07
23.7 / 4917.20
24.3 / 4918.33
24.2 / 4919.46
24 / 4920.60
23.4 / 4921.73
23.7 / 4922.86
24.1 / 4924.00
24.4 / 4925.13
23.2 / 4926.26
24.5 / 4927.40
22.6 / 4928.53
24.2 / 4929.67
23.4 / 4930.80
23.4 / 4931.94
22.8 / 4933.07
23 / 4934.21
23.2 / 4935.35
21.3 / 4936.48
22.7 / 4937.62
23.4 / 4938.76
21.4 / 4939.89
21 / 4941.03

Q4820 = 1.53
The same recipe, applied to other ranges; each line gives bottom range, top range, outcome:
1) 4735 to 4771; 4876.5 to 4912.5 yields 1.49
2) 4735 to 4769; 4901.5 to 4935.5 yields 1.39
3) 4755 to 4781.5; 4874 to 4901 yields 1.48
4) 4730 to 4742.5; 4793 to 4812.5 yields 1.16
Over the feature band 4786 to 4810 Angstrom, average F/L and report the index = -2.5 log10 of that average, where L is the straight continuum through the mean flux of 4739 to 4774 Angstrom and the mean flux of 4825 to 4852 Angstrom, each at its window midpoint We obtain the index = 0.10 mag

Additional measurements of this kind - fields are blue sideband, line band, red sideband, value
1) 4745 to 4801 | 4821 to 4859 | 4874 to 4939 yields -0.20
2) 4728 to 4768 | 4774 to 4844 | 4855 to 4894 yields 0.04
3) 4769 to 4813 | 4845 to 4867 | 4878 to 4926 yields -0.23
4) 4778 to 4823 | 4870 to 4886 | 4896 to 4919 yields -0.14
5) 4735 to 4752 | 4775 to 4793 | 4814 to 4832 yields 0.10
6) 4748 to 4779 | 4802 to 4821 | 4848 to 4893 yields 0.04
